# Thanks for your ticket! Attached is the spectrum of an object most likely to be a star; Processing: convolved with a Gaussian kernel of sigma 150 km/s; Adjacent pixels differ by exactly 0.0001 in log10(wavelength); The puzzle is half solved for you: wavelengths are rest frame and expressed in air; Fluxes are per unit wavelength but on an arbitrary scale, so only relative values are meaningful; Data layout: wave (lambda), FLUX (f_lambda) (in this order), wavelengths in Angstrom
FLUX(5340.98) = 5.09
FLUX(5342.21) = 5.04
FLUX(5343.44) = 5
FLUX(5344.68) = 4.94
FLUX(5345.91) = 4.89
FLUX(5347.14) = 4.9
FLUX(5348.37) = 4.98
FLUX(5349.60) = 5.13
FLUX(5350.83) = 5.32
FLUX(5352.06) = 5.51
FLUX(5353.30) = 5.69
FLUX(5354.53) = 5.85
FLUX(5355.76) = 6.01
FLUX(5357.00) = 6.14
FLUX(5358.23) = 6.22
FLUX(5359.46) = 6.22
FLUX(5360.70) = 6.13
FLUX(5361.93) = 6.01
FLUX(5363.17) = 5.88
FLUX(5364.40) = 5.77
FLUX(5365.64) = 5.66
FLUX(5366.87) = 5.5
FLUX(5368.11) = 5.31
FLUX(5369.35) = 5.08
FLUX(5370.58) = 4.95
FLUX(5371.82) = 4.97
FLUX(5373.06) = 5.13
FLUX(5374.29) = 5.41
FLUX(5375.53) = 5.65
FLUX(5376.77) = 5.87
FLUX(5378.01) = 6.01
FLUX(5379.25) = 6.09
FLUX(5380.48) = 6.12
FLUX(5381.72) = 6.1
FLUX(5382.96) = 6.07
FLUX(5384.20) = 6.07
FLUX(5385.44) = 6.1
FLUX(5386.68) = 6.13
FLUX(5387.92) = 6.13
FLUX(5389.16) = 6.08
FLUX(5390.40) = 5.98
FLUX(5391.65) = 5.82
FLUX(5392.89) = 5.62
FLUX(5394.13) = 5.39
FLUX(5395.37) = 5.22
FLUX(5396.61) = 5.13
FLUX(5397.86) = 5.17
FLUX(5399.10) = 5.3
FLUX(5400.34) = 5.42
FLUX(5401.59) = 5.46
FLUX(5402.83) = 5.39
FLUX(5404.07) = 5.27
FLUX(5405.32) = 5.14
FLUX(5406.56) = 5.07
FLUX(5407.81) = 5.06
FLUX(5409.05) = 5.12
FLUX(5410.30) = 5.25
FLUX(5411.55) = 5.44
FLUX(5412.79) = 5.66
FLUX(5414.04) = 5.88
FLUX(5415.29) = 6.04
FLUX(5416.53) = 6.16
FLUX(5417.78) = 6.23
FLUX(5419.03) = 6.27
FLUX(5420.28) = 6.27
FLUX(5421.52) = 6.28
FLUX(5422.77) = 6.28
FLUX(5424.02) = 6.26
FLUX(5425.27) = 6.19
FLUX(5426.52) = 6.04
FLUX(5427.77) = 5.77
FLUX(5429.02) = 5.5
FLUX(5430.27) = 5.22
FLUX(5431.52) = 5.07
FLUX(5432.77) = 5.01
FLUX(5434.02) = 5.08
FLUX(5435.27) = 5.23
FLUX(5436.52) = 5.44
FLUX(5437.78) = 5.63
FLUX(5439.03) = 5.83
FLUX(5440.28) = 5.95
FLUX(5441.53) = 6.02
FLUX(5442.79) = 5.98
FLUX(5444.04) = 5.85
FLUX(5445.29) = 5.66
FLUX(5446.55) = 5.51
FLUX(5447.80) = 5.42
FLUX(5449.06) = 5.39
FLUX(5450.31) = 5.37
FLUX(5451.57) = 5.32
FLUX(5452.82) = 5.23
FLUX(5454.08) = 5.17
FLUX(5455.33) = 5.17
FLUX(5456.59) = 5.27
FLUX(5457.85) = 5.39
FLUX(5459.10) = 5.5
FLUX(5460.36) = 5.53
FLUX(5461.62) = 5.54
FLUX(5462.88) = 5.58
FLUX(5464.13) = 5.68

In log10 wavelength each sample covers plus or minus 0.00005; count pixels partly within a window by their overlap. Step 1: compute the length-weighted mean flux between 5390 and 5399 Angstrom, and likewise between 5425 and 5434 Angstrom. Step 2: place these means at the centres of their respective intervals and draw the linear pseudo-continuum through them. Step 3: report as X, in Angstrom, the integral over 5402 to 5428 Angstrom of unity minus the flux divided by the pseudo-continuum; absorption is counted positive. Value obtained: -1.4 Angstrom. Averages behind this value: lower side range 5.45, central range 5.76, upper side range 5.49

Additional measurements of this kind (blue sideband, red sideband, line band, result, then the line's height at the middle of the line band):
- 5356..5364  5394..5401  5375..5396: -1.46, 5.53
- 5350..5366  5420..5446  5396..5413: 1.52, 5.79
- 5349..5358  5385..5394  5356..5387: 0.17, 5.82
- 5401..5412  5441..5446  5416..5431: -1.38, 5.53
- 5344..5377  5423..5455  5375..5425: -1.89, 5.54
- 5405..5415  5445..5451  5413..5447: -2.49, 5.41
